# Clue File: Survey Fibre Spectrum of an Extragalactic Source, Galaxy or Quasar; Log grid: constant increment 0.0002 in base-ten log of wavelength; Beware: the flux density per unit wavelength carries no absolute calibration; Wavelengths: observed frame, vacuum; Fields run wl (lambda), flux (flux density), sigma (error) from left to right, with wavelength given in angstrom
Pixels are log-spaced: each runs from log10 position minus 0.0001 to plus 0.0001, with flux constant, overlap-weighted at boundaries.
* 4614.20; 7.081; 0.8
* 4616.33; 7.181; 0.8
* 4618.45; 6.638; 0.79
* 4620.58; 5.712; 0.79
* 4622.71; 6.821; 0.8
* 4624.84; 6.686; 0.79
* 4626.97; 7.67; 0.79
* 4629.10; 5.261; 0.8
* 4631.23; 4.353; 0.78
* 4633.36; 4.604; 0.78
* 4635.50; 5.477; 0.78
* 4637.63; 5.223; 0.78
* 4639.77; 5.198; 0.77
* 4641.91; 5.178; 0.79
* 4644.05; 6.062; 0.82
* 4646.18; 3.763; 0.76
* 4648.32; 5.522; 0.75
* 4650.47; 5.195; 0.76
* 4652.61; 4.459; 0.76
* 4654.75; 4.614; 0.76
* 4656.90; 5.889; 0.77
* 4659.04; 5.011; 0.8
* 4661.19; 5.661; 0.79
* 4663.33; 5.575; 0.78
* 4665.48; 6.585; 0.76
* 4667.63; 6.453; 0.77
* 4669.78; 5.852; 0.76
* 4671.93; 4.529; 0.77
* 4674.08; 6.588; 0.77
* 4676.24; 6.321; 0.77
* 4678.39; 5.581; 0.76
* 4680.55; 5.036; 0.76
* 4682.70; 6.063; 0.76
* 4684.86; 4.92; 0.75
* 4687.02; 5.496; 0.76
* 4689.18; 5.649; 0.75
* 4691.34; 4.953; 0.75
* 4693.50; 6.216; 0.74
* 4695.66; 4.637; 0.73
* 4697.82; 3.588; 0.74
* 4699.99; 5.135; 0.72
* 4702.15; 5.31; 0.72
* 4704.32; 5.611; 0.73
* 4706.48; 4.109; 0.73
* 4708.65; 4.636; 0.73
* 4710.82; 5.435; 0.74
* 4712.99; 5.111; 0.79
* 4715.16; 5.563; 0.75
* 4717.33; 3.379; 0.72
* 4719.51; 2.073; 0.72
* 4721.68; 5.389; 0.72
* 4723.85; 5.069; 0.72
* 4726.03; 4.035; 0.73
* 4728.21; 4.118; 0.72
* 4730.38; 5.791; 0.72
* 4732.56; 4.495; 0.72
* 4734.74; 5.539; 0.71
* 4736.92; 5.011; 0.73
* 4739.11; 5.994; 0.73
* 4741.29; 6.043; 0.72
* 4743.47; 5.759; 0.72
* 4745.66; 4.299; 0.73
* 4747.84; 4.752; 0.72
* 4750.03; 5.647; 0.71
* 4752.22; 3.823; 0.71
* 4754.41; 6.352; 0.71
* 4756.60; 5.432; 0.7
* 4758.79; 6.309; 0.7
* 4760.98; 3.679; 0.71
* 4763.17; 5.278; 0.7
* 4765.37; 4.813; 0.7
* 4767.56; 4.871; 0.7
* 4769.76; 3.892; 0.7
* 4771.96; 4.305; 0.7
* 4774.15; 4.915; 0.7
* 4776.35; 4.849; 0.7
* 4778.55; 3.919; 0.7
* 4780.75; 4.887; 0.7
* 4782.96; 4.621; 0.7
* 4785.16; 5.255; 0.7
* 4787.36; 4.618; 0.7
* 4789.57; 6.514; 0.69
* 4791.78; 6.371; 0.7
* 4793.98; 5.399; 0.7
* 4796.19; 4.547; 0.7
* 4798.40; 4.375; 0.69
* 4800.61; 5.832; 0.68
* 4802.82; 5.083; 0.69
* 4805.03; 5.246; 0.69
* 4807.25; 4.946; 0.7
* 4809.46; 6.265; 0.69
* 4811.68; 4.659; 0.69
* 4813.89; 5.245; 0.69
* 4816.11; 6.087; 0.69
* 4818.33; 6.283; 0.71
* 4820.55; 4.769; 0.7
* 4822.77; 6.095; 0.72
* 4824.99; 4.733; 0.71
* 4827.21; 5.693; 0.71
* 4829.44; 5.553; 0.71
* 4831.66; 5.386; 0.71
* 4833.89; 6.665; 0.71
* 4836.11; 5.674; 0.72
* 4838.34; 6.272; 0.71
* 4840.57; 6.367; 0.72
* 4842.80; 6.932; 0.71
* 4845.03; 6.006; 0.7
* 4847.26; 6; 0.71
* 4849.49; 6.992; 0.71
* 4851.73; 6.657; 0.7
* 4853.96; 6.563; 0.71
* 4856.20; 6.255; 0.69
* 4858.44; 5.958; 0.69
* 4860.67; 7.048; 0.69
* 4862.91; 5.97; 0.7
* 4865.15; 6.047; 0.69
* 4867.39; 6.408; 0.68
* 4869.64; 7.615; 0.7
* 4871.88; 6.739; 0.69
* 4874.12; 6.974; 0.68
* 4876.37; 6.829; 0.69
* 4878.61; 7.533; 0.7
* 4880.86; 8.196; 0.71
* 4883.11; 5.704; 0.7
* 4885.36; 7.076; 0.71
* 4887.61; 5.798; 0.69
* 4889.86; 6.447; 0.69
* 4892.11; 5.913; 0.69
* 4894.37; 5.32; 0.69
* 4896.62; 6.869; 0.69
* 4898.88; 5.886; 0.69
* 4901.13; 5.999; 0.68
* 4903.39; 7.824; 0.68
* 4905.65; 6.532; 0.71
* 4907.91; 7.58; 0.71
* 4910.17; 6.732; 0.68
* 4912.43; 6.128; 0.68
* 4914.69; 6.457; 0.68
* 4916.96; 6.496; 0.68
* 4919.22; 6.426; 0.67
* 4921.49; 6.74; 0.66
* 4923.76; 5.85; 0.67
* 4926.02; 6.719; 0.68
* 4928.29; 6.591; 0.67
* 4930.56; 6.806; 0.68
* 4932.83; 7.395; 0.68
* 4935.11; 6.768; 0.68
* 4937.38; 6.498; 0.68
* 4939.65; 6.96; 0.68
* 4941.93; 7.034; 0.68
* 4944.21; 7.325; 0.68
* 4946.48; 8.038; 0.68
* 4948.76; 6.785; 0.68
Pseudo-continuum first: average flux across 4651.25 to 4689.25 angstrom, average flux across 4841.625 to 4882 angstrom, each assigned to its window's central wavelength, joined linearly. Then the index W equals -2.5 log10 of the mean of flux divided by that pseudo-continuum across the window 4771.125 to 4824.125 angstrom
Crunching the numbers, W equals 0.21 mag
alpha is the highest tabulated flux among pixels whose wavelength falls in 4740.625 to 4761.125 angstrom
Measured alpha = 6.352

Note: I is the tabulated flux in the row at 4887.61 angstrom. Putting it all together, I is 5.798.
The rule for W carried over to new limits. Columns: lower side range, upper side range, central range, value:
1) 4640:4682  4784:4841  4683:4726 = 0.13 mag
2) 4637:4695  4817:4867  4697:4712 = 0.16 mag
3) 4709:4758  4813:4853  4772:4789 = 0.15 mag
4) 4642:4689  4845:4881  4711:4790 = 0.22 mag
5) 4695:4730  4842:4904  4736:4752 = -0.06 mag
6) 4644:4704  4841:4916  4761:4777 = 0.27 mag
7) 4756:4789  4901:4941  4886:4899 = 0.04 mag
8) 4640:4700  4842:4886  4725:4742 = 0.14 mag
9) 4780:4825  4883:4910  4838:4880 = -0.10 mag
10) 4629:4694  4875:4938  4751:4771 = 0.19 mag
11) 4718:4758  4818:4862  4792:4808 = 0.10 mag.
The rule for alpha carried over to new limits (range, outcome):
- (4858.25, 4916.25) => 8.196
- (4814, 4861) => 7.048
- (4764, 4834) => 6.665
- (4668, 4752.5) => 6.588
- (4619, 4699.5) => 7.67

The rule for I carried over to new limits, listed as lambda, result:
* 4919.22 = 6.426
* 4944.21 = 7.325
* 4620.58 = 5.712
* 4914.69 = 6.457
